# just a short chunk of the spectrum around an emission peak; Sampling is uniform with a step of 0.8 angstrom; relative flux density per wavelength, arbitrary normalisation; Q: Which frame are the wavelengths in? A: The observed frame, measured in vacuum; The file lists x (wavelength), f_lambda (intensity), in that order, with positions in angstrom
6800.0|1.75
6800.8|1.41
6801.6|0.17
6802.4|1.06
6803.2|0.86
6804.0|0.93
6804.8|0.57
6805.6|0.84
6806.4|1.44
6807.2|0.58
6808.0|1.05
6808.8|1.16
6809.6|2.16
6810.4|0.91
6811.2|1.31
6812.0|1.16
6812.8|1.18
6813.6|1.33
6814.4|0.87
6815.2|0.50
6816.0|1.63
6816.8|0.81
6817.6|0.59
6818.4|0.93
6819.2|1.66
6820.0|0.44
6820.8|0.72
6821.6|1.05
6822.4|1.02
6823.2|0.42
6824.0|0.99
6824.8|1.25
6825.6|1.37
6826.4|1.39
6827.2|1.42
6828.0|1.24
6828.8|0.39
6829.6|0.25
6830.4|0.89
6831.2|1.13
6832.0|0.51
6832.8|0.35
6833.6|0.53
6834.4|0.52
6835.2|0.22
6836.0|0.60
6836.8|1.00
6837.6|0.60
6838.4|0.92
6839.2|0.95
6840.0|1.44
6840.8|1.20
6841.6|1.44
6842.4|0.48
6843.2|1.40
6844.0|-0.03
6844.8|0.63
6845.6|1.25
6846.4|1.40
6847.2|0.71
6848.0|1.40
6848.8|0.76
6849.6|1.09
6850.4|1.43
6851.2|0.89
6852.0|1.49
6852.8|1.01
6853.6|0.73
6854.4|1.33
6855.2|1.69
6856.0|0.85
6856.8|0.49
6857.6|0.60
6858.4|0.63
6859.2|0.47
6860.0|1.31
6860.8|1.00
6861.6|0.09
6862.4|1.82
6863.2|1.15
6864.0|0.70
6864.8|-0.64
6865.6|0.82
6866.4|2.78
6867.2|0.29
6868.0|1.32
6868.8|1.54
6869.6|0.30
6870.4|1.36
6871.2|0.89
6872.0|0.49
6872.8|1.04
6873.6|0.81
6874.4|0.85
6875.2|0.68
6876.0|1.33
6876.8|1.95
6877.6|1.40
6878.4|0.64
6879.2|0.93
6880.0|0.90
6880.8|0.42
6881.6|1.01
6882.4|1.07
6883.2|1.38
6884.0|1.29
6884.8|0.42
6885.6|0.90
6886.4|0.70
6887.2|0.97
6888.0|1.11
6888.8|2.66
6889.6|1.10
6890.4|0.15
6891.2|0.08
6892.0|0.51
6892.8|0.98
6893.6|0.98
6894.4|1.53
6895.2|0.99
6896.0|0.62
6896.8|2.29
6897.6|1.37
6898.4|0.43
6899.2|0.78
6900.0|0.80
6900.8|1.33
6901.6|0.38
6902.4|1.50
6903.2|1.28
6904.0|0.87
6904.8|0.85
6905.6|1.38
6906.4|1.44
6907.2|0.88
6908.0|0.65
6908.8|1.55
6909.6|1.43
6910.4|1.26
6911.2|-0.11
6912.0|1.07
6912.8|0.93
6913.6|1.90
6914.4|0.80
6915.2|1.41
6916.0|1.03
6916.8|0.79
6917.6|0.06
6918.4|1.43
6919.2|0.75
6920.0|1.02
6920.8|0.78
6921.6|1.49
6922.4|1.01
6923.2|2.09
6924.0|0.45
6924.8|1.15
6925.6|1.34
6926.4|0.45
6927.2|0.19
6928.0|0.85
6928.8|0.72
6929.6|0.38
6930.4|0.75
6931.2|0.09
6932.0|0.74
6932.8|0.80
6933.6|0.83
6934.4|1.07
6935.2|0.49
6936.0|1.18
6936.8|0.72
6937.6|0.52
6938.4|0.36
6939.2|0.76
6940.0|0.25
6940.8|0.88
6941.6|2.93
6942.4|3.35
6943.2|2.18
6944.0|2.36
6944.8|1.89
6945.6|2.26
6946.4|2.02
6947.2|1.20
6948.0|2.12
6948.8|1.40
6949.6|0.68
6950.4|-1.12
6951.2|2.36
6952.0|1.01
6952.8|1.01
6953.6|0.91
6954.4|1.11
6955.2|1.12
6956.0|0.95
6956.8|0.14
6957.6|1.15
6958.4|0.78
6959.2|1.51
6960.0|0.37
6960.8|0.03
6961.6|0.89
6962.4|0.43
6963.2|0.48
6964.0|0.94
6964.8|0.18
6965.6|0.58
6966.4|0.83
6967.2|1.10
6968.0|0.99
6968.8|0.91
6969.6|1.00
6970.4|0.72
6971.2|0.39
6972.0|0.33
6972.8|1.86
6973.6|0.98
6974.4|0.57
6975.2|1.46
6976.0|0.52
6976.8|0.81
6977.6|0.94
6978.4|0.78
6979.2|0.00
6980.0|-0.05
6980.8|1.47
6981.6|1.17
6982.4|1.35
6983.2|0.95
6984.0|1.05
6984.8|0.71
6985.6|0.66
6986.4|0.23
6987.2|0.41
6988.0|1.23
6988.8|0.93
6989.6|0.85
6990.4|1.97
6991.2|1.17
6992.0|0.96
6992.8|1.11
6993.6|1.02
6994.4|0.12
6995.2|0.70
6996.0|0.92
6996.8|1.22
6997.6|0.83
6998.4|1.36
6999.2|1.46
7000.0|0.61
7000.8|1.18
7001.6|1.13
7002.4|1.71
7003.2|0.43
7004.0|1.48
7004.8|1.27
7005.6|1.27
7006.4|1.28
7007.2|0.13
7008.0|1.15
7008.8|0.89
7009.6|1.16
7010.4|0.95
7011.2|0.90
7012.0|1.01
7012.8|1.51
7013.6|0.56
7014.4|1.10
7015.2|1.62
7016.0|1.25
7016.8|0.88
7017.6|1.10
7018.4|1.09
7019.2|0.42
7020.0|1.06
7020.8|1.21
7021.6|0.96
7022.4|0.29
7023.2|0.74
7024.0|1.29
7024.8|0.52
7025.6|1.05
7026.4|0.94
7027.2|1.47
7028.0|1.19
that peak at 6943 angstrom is Hbeta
